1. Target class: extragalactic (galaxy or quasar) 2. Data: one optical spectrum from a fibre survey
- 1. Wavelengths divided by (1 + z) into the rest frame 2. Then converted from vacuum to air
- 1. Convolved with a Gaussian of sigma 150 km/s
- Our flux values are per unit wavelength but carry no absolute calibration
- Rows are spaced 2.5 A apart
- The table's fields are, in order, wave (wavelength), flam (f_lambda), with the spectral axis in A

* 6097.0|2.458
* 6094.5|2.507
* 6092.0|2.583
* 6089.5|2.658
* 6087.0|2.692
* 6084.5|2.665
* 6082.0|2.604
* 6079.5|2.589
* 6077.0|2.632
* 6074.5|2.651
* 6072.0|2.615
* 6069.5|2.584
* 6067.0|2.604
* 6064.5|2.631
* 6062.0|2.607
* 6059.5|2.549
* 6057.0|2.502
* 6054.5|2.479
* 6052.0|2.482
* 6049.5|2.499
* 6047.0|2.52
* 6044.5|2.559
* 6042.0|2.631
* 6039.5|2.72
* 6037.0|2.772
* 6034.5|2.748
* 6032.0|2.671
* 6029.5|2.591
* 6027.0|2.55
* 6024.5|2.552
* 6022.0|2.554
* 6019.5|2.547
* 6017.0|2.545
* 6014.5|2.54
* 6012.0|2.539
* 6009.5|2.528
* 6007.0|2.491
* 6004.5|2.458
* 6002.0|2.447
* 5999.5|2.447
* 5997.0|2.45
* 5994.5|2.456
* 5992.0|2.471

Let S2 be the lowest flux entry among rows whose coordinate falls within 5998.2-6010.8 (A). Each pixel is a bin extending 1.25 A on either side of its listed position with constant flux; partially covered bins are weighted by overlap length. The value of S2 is 2.447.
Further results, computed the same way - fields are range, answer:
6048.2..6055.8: 2.479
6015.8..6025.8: 2.545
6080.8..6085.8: 2.604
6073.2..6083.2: 2.589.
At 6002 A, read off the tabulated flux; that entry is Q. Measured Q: 2.447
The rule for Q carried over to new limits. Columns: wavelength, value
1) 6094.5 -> 2.507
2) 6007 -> 2.491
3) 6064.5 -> 2.631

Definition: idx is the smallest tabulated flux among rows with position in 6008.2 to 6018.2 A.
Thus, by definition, 2.528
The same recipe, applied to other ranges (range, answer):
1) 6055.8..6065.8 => 2.502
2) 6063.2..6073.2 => 2.584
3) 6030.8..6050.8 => 2.499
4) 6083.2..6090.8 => 2.658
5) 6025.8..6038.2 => 2.55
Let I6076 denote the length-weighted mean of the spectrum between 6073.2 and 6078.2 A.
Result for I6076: 2.64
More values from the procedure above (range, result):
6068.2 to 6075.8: 2.62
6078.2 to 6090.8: 2.64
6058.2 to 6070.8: 2.59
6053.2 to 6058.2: 2.49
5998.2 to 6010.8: 2.47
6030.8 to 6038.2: 2.73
